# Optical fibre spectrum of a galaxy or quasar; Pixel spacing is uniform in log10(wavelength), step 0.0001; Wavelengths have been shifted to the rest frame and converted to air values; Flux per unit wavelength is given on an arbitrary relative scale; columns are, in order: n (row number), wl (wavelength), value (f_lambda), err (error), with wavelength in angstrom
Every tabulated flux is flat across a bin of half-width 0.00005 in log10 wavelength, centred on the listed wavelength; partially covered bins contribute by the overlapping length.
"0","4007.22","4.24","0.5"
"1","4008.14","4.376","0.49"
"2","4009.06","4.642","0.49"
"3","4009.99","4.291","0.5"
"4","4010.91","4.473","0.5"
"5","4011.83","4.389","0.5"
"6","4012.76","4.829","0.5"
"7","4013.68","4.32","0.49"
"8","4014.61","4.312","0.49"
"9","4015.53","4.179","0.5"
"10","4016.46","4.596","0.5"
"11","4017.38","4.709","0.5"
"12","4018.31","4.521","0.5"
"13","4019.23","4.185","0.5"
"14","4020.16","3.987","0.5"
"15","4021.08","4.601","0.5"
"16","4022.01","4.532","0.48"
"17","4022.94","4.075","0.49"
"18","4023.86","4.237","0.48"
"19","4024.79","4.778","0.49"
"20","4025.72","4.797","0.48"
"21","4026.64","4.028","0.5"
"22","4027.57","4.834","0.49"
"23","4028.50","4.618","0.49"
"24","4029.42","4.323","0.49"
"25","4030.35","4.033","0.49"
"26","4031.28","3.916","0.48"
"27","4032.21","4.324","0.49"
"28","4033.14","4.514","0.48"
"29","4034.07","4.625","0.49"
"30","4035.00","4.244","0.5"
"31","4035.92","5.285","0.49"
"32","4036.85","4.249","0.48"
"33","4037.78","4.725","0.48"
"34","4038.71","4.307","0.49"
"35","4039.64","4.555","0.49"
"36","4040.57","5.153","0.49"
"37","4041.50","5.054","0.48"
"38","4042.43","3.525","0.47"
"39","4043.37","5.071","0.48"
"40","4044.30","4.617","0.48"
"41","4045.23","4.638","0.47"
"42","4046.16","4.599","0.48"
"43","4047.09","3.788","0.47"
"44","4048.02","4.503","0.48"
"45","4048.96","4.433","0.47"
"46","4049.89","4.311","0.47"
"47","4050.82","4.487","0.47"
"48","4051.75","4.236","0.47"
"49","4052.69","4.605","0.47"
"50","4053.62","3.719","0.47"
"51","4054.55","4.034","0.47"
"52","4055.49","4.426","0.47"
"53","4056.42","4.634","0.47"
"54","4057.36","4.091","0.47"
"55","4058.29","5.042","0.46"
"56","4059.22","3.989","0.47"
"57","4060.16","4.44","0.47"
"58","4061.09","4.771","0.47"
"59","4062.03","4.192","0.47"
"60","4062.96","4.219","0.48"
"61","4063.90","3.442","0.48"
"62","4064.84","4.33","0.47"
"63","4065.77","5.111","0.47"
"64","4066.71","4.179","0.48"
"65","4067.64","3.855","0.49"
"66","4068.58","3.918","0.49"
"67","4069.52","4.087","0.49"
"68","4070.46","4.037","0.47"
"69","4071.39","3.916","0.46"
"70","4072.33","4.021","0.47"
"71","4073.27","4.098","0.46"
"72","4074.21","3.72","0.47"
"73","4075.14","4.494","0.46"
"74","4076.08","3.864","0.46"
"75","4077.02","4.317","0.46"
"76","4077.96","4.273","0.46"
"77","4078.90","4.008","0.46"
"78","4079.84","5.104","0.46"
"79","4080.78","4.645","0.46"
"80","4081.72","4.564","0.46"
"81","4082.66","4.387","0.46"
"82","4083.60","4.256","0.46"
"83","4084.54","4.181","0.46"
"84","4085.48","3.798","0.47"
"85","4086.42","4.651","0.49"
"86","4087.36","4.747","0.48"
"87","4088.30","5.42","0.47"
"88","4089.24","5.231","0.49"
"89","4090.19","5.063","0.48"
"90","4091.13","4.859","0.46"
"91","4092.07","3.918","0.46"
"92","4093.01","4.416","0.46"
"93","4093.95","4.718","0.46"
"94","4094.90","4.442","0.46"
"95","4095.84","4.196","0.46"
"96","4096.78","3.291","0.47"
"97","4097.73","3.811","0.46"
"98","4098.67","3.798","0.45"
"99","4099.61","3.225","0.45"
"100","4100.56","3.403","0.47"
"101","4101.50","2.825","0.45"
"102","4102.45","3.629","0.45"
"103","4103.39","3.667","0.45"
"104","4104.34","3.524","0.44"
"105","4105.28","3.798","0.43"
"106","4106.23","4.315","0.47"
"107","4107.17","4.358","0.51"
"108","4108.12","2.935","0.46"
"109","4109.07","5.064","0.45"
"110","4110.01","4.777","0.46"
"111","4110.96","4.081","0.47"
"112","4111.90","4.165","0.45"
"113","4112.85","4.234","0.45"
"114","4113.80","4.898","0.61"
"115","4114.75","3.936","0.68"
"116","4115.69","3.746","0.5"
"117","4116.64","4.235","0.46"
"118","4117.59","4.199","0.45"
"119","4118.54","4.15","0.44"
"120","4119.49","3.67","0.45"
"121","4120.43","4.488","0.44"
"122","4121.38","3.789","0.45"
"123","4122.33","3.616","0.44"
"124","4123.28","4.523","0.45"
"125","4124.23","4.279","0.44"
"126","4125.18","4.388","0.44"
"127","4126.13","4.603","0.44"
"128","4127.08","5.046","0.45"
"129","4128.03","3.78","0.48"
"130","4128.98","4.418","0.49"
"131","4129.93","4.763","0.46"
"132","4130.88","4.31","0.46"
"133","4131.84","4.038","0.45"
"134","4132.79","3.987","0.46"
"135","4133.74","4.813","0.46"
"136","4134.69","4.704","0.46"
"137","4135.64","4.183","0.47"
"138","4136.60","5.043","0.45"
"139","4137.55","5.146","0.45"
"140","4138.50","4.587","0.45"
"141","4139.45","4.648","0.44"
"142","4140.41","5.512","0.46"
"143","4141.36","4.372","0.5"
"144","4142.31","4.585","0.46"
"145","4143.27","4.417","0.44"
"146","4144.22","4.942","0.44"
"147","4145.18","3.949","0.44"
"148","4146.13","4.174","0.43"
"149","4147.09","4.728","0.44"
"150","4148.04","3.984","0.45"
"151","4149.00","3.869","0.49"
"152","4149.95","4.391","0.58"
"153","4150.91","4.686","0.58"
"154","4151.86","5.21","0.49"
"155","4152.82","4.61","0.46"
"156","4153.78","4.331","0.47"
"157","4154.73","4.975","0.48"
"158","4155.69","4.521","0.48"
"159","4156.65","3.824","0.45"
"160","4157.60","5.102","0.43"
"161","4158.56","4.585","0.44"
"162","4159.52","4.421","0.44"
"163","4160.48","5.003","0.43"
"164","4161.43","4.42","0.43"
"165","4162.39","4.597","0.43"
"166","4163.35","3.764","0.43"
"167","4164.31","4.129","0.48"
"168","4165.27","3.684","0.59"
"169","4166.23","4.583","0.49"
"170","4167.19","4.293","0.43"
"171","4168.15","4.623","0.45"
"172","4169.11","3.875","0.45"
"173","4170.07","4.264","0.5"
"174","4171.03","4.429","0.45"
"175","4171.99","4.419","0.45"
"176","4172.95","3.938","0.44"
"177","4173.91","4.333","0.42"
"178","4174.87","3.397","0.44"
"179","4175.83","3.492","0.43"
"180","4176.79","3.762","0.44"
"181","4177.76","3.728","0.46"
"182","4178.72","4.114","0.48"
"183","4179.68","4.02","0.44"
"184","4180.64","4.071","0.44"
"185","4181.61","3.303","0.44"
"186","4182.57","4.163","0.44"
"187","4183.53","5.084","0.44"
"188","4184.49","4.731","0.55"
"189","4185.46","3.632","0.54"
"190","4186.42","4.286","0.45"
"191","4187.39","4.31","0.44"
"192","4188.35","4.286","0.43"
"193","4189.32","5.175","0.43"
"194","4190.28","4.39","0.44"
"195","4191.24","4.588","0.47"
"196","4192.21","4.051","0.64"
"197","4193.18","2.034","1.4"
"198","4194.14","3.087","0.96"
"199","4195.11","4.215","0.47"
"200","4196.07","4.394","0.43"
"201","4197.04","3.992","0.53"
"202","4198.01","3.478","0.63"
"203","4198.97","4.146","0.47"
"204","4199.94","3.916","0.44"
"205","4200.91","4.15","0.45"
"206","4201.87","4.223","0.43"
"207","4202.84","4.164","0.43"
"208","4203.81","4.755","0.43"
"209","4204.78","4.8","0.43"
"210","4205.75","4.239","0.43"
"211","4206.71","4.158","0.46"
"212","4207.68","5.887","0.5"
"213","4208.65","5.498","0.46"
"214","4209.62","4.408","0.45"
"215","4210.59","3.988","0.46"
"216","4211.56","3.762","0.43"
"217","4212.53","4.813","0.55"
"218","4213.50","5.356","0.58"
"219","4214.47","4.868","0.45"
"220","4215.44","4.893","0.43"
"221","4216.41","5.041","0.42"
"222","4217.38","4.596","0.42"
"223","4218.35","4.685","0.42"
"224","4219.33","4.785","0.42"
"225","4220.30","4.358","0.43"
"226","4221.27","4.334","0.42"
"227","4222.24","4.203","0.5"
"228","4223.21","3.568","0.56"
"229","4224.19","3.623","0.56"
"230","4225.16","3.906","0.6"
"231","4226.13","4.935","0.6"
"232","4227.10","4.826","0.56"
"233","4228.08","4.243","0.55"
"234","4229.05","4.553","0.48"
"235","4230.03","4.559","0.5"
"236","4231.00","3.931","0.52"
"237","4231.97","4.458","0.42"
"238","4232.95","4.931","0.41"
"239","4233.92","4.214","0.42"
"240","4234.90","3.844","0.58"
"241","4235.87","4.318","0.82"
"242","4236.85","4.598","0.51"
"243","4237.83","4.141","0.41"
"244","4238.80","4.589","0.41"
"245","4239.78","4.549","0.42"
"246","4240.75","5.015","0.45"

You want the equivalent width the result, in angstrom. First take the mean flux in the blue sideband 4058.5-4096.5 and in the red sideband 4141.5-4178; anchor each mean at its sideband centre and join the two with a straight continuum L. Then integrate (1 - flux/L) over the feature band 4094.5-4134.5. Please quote 2.3 angstrom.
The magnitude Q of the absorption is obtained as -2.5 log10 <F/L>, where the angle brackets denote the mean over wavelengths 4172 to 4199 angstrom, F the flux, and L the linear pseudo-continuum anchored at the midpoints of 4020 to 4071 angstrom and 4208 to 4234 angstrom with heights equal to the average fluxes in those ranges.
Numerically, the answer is 0.12 mag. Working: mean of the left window 4.39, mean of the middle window 4.01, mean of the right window 4.51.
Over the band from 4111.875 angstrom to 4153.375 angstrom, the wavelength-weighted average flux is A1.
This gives 4.41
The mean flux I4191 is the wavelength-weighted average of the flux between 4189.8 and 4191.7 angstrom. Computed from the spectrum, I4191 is 4.51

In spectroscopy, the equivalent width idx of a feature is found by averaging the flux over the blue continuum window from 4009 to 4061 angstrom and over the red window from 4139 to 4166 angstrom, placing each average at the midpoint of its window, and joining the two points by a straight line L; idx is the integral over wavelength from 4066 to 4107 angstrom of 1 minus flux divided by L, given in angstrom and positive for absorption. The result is 2.7 angstrom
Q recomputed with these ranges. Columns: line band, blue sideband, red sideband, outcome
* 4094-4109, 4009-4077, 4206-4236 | 0.18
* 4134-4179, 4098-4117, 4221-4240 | -0.08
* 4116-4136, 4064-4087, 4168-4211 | -0.02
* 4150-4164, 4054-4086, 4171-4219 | -0.07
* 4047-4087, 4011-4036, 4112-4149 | 0.04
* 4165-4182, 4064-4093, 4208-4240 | 0.10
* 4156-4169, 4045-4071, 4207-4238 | 0.01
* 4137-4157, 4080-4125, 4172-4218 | -0.08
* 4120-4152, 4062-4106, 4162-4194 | -0.09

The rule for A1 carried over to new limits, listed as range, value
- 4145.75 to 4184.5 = 4.28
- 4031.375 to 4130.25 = 4.27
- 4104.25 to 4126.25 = 4.16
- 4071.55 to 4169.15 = 4.32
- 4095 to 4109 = 3.69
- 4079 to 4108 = 4.19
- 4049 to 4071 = 4.27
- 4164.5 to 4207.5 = 4.12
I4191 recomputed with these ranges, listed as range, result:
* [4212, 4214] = 5.05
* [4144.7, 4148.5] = 4.21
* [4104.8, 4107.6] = 4.16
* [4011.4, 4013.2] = 4.59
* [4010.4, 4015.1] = 4.46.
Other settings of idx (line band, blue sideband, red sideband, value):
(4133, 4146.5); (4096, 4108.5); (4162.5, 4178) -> -2.7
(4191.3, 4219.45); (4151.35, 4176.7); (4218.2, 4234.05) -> -0.1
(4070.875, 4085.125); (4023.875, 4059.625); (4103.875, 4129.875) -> 0.2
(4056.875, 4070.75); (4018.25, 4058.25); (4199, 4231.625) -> 0.6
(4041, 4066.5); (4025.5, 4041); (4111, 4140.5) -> 0.5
